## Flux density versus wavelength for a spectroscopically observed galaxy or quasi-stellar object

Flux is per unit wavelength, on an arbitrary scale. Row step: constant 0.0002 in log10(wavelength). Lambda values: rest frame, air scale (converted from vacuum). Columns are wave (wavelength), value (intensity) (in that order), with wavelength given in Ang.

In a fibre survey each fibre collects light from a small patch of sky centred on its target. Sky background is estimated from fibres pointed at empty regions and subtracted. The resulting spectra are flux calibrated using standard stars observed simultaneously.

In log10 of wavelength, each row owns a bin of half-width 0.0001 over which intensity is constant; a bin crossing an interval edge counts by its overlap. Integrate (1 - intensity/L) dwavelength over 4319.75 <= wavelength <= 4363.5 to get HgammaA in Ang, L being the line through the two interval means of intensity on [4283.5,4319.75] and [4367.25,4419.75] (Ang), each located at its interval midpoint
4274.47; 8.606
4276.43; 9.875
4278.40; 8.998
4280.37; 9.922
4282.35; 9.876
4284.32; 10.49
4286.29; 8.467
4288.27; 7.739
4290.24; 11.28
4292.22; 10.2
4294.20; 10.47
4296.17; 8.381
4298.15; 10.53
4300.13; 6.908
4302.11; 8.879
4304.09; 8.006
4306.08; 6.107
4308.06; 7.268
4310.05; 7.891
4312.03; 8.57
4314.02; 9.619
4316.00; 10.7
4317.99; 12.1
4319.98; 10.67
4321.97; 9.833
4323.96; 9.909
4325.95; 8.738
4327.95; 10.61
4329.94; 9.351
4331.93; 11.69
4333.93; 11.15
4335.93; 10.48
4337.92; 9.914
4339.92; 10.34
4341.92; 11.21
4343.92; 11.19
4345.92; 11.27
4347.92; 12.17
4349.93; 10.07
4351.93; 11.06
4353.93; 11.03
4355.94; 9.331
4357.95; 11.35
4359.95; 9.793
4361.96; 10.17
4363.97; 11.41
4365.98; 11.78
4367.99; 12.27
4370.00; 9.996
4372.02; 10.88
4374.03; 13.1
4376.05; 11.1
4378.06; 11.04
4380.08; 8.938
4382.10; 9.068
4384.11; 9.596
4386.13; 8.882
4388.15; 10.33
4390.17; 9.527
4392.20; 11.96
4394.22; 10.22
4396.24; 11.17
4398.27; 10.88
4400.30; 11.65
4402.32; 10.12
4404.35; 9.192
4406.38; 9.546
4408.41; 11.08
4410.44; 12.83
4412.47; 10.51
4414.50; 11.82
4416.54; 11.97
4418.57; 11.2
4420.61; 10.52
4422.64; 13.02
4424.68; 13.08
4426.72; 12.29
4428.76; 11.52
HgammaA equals -3.2 Ang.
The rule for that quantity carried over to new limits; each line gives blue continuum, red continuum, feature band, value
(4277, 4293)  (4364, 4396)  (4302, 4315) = 2.47 Ang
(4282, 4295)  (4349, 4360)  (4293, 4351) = 2.05 Ang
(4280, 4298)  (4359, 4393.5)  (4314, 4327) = -0.35 Ang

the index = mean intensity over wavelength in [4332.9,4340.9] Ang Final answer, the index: 10.5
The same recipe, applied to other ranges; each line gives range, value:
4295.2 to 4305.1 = 8.53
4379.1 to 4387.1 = 9.13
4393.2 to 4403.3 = 10.8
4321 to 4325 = 9.86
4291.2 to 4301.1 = 9.31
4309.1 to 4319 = 9.79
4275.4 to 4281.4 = 9.59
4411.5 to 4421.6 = 11.2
